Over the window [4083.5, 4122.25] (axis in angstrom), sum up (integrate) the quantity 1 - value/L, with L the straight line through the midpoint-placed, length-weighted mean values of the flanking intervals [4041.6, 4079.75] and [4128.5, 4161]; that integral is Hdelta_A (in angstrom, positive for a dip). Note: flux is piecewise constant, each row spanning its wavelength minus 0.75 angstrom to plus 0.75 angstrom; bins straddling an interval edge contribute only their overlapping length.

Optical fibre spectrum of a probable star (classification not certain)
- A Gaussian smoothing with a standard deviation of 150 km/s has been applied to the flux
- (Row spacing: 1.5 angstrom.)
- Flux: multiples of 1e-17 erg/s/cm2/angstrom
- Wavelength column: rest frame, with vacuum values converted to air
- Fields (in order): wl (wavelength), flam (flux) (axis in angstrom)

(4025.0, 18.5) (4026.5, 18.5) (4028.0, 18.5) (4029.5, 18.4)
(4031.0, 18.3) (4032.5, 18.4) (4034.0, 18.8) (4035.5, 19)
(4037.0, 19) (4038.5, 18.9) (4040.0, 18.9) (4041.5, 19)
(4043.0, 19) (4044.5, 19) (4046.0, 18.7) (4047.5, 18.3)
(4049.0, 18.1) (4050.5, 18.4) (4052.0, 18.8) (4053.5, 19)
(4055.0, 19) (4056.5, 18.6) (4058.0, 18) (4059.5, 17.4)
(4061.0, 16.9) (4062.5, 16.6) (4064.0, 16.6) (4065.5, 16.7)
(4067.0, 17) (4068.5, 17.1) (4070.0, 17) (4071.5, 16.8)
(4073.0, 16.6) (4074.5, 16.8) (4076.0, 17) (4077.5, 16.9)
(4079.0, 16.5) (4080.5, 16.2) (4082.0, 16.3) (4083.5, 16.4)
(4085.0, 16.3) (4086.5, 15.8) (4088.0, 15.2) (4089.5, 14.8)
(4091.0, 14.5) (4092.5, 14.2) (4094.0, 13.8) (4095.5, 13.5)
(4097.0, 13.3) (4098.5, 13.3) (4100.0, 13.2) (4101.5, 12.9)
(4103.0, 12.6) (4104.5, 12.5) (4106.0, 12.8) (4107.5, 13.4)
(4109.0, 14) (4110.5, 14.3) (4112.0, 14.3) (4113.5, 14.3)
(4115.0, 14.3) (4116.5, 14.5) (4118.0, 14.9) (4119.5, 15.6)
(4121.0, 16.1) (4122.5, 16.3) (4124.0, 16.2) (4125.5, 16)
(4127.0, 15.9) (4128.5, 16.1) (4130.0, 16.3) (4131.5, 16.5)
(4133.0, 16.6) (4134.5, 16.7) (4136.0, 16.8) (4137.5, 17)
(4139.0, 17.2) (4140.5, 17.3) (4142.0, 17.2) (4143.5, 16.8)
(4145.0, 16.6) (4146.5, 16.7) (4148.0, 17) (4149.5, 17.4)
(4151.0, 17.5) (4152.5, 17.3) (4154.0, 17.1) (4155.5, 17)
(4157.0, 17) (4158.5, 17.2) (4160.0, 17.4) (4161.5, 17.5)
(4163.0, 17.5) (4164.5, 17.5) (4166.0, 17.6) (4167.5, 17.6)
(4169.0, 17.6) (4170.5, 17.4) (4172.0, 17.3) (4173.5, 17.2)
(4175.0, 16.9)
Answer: 6.9 angstrom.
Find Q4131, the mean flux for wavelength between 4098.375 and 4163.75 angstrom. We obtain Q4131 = 15.8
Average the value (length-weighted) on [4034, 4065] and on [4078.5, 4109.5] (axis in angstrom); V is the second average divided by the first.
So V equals 0.78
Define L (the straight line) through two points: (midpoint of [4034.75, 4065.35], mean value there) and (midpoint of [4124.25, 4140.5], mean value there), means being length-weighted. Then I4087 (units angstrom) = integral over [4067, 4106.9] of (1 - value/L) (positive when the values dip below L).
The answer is 5.5 angstrom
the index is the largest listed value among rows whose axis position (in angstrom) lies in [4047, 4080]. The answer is 19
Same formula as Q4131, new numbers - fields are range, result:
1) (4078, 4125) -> 14.6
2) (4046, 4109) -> 16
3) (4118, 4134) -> 16.1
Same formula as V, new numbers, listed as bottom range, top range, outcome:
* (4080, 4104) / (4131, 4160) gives 1.17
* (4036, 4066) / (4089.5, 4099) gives 0.76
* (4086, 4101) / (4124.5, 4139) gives 1.17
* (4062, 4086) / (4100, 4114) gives 0.81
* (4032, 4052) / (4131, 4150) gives 0.90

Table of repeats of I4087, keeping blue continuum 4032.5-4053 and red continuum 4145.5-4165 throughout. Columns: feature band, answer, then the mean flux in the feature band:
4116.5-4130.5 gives 1.43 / 15.8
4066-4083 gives 1.47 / 16.7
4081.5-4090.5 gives 1.20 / 15.8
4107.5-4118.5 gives 2.17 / 14.3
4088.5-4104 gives 3.79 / 13.6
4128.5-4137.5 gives 0.49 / 16.6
